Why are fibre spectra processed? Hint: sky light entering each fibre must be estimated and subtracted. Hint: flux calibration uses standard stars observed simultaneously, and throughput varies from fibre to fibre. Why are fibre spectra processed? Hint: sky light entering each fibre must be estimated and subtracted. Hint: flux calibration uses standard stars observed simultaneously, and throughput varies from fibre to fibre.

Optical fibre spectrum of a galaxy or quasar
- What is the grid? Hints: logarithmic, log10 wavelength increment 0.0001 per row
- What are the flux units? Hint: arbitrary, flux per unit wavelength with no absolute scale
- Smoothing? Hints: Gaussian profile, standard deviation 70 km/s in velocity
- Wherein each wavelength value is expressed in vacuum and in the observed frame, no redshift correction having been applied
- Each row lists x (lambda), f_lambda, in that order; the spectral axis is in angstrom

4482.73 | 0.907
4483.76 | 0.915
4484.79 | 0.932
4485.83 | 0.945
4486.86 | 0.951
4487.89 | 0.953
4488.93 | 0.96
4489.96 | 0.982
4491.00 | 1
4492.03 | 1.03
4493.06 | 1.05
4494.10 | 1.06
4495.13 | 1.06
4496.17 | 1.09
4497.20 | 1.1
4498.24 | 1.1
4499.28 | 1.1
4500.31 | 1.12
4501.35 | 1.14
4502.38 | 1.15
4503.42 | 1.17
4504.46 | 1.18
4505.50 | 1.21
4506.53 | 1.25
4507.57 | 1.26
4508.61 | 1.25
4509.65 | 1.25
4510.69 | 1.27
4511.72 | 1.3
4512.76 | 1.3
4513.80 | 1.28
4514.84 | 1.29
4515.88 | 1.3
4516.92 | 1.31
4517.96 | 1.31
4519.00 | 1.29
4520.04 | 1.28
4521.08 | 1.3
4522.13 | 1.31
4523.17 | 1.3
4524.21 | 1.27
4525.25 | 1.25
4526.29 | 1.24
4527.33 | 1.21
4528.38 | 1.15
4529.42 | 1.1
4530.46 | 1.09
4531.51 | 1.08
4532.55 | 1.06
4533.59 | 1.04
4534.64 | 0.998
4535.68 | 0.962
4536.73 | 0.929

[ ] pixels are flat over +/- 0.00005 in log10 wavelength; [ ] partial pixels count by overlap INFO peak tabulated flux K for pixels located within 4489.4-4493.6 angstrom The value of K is 1.05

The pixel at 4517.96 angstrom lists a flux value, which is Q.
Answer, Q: 1.31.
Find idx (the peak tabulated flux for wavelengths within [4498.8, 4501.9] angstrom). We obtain 1.14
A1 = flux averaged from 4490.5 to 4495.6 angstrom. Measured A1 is 1.04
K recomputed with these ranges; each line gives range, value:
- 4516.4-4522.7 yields 1.31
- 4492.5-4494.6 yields 1.06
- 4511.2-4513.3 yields 1.3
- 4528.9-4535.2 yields 1.1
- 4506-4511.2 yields 1.27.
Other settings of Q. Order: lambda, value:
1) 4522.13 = 1.31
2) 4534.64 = 0.998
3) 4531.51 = 1.08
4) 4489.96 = 0.982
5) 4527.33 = 1.21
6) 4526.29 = 1.24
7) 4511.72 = 1.3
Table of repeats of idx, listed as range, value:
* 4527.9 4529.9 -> 1.15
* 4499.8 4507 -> 1.25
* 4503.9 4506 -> 1.21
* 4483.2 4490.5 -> 0.982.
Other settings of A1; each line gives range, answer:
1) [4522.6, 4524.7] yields 1.29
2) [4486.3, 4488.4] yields 0.955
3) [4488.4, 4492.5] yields 0.991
